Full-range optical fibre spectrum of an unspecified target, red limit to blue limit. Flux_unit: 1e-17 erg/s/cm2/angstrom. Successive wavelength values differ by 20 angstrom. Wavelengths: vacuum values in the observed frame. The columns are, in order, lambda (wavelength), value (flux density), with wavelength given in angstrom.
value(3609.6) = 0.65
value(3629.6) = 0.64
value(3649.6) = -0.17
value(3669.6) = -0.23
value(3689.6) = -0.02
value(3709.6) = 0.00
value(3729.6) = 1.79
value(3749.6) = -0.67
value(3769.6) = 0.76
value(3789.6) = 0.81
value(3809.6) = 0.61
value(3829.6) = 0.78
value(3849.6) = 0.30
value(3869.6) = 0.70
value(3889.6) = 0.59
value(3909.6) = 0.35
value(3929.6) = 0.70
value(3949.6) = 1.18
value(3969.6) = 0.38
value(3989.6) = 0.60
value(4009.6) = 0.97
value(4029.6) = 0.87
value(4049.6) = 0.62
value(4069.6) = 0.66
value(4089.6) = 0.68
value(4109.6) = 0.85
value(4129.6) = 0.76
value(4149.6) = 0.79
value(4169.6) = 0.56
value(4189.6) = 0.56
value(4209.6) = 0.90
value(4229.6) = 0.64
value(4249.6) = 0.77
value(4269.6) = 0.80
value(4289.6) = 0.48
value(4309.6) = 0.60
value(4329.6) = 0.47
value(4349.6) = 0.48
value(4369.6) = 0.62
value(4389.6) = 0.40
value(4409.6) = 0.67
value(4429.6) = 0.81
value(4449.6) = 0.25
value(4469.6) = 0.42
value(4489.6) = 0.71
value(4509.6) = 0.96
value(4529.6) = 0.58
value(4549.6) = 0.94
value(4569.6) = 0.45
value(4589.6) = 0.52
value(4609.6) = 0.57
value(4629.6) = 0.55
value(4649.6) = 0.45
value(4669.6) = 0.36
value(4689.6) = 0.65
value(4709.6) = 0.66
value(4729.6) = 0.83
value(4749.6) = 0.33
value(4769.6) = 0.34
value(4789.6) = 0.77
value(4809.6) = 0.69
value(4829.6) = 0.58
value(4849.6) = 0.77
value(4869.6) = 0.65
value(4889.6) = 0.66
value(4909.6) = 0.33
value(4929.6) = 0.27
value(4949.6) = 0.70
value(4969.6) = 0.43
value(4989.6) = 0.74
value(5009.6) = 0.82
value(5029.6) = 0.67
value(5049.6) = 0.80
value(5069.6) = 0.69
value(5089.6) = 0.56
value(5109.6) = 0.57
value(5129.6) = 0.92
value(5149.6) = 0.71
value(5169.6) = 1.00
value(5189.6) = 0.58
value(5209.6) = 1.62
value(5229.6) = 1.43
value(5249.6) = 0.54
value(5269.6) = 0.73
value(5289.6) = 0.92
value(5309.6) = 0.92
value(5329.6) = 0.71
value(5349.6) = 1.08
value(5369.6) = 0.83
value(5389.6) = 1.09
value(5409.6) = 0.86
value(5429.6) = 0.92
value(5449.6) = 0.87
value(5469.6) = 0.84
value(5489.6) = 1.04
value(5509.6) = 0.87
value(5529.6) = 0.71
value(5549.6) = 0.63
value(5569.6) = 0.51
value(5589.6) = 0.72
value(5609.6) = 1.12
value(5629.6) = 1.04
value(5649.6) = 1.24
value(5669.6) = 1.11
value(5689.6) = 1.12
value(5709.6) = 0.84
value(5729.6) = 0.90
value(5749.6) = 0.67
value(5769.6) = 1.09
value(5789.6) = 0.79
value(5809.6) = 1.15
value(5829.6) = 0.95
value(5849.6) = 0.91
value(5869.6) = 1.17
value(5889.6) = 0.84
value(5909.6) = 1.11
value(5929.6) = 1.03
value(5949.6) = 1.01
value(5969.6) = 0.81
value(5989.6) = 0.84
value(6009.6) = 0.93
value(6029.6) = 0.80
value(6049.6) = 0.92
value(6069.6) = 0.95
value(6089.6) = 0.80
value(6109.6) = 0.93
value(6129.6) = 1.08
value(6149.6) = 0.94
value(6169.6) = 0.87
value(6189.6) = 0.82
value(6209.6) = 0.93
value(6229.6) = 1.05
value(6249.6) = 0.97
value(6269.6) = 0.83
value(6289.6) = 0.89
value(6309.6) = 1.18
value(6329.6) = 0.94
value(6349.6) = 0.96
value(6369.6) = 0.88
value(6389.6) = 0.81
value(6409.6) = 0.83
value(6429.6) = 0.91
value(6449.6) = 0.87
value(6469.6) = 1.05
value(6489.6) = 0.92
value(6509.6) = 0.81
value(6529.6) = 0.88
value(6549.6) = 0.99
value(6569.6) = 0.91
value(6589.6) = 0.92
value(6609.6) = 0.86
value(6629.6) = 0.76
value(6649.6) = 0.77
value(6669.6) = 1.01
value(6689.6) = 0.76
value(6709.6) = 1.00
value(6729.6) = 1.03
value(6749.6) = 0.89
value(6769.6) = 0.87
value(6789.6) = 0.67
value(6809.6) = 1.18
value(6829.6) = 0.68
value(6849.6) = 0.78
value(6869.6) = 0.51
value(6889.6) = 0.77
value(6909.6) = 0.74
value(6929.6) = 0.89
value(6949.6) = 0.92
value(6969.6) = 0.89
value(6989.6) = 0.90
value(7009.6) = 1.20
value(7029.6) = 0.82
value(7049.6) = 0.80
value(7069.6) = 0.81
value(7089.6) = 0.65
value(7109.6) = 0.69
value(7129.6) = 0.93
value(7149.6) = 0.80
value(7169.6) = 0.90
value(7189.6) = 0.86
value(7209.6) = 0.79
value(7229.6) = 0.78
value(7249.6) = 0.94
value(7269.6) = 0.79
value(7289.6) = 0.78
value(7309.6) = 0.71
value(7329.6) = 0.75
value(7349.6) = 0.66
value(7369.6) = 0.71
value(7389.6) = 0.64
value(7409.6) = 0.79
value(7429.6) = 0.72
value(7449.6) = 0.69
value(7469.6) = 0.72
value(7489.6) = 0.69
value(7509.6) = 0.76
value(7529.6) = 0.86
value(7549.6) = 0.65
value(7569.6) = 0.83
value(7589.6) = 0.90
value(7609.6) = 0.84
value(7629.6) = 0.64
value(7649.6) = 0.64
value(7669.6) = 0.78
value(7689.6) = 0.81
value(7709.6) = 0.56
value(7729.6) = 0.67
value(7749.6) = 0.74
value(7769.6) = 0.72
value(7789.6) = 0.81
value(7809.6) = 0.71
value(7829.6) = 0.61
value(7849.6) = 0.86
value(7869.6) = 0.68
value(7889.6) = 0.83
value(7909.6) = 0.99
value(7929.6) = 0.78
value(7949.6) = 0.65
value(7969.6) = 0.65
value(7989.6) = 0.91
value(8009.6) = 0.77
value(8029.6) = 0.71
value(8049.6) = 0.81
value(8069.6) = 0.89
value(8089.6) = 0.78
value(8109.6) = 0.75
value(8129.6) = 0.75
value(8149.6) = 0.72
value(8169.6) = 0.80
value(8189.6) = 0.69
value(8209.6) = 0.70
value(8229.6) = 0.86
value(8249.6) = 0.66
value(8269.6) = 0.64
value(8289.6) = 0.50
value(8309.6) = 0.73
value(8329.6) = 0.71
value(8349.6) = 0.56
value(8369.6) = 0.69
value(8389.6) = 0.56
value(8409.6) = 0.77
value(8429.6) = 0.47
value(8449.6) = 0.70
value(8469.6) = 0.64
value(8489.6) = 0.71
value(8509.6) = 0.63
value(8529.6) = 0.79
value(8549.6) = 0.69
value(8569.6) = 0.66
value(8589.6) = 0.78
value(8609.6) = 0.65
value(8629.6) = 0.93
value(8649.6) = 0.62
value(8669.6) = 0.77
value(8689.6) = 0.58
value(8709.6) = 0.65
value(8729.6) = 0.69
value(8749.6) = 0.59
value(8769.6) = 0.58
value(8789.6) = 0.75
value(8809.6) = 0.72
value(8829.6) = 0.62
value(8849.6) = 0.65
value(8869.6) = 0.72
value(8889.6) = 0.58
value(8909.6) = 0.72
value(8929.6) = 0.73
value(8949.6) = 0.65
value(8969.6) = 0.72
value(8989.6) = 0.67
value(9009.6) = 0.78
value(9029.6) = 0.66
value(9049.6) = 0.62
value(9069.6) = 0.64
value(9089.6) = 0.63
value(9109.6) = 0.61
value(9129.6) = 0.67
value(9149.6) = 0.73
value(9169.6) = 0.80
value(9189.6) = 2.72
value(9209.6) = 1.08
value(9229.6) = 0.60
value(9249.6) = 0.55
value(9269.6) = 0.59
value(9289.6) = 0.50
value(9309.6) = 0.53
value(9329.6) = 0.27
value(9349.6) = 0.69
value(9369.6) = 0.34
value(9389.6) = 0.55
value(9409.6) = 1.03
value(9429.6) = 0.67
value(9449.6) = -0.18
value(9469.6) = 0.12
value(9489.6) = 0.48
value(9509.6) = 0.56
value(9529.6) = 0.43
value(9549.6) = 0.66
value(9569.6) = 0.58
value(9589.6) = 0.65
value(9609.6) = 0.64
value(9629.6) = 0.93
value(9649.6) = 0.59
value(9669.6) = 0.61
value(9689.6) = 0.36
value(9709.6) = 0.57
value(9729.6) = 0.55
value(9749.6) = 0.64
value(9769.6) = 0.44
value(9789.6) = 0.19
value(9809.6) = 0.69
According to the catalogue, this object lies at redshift 0.40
